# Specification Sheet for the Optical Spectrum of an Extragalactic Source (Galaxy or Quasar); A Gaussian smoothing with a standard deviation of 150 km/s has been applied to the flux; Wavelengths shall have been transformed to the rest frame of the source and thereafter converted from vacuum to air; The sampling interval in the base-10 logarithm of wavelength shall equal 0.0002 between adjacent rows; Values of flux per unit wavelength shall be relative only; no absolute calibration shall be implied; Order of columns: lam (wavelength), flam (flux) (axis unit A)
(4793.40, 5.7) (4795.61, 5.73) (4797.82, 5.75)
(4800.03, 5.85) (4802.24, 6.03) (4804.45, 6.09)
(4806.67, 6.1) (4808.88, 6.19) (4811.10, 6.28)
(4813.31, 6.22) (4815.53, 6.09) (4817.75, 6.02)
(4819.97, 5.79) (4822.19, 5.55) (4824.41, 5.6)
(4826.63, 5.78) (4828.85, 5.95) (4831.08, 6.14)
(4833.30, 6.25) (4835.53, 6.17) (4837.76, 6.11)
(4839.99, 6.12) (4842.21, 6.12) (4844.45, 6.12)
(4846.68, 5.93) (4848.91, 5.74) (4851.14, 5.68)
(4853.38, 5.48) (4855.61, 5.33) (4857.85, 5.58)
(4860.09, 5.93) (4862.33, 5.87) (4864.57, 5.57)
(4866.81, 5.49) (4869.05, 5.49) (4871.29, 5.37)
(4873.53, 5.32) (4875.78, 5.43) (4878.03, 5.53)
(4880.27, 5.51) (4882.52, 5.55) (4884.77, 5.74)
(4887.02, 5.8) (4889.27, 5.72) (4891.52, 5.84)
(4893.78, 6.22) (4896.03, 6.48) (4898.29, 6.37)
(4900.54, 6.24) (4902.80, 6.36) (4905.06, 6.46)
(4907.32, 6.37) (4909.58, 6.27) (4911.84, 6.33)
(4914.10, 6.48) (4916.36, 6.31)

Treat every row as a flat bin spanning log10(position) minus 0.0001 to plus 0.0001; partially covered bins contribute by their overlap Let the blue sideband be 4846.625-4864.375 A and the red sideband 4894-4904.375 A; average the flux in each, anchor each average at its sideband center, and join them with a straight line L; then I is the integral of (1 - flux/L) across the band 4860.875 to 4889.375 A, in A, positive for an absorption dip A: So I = 2.0 A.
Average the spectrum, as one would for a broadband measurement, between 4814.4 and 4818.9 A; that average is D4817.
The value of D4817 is 6.05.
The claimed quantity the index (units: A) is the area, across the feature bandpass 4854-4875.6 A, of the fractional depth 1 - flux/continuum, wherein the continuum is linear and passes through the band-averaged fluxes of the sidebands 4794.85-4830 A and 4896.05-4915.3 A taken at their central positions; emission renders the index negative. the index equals 2.23 A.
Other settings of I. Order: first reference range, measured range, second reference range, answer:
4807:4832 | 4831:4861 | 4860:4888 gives -0.63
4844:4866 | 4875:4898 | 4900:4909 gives 1.18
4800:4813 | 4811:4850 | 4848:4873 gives -0.74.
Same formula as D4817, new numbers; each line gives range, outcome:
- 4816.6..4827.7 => 5.75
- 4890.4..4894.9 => 6.02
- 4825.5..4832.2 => 5.96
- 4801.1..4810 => 6.1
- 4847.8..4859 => 5.56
